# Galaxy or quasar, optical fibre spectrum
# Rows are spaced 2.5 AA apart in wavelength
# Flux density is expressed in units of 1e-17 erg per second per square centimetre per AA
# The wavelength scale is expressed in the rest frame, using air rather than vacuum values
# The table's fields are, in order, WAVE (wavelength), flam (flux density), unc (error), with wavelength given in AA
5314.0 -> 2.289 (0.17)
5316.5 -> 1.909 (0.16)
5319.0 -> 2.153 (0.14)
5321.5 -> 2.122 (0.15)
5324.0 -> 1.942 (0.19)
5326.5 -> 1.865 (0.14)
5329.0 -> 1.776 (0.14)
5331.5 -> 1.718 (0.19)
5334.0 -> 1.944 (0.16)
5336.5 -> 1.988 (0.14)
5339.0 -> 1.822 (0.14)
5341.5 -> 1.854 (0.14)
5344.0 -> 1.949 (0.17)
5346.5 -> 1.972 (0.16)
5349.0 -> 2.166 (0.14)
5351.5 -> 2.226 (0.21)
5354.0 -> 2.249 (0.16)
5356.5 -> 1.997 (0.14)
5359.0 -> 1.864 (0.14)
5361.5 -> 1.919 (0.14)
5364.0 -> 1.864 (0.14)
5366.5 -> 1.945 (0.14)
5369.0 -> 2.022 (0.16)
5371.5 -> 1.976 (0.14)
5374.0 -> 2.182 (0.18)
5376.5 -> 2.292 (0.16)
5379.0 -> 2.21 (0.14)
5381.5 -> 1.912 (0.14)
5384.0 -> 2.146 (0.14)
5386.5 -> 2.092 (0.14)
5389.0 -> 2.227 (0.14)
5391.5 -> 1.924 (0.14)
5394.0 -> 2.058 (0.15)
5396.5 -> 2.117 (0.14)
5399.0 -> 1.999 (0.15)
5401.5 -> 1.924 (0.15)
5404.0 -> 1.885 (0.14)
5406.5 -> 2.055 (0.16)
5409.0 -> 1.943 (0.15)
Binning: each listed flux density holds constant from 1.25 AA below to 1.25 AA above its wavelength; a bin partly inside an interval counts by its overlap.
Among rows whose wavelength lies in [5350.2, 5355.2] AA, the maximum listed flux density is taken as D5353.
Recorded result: 2.249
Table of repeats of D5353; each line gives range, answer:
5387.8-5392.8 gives 2.227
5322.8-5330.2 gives 1.942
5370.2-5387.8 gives 2.292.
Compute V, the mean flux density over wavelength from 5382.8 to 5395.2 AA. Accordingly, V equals 2.09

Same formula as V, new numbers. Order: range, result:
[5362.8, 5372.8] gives 1.95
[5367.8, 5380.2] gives 2.14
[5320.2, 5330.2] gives 1.93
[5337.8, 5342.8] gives 1.84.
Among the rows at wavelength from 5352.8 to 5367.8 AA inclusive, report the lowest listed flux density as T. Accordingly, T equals 1.864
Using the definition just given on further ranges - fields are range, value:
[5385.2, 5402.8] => 1.924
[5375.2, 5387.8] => 1.912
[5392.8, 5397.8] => 2.058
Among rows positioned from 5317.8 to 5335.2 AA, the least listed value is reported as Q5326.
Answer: 1.718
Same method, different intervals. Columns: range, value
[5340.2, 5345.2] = 1.854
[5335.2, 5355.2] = 1.822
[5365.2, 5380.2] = 1.945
